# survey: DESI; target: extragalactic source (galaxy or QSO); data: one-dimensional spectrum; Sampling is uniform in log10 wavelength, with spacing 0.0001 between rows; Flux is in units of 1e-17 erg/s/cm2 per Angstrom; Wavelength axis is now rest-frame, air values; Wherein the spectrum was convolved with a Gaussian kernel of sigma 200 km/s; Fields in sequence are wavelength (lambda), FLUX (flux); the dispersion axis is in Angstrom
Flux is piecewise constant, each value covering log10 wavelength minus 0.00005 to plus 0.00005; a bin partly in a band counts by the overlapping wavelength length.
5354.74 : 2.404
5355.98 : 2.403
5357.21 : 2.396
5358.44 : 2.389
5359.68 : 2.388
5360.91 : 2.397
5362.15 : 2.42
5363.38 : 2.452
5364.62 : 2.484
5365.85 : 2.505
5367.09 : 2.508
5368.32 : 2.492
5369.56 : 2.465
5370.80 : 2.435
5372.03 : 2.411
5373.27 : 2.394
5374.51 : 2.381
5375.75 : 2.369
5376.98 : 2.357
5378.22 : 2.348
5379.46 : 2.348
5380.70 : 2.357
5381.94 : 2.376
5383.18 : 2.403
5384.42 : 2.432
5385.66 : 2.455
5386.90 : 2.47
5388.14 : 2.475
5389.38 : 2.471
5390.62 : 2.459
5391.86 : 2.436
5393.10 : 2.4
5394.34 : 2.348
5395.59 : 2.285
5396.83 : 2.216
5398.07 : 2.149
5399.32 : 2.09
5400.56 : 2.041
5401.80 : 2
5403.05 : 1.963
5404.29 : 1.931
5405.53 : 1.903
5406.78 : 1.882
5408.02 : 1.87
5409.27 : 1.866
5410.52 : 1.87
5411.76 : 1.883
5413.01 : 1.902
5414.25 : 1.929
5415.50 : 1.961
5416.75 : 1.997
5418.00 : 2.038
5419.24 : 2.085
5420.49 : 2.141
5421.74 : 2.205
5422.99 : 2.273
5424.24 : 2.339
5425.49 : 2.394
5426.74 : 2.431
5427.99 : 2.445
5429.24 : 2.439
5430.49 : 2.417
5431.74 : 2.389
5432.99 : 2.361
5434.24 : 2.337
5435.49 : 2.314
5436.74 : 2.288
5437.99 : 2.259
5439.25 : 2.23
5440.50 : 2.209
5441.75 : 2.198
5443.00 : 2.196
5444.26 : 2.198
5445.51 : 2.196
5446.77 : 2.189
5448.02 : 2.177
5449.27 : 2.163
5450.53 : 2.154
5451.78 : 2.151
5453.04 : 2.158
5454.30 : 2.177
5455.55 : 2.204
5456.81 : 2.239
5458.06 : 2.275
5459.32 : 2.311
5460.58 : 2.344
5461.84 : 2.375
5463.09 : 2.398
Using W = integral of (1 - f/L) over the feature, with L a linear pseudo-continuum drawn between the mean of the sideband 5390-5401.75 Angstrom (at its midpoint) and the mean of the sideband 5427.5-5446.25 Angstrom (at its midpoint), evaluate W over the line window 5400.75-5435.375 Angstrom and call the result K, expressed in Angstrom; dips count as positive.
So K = 2.4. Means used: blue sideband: 2.26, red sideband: 2.3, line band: 2.12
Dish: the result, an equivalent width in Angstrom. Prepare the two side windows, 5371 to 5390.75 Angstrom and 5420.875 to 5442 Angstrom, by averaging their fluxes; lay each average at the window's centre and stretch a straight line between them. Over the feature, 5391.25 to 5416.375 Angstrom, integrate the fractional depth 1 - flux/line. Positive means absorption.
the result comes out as 3.44 Angstrom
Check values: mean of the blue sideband 2.41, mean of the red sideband 2.33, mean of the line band 2.05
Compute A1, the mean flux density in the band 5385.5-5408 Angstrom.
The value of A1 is 2.21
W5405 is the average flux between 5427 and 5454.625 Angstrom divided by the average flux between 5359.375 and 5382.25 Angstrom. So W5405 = 0.9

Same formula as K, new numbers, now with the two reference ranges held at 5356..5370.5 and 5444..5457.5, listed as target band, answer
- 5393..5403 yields 0.7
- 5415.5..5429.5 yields 0.2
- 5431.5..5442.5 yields -0.3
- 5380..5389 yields -0.2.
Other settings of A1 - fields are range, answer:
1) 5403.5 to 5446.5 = 2.16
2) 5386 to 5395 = 2.44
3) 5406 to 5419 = 1.92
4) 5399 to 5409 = 1.95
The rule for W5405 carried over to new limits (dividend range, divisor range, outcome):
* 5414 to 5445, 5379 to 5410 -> 1.01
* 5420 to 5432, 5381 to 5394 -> 0.96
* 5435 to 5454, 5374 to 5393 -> 0.91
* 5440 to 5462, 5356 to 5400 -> 0.93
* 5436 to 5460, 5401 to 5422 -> 1.13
